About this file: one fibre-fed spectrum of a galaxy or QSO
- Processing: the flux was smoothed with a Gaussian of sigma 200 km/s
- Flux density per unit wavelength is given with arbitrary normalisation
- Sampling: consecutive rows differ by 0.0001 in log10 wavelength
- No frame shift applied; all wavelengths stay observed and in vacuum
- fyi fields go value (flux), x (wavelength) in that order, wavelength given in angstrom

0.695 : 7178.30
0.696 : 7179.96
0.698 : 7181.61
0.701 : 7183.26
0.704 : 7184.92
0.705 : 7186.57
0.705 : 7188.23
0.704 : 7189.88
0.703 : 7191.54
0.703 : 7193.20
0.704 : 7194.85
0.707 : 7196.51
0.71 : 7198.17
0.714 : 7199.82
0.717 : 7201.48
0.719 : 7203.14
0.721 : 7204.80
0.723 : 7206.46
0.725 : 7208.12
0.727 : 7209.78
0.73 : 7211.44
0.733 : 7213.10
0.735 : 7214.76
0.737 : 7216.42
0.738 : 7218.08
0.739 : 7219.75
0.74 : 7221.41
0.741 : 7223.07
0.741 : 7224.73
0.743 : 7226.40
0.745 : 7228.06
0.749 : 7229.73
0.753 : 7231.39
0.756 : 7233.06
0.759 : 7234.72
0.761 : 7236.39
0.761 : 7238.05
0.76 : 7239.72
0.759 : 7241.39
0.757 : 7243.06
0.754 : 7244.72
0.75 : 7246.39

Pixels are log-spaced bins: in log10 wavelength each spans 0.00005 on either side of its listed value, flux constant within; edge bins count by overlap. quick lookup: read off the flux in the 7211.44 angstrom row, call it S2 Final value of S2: 0.73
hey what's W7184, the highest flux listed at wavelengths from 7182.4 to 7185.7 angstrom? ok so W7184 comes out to 0.704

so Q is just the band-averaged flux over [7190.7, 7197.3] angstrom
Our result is 0.704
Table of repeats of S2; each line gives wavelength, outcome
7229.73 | 0.749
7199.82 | 0.714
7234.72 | 0.759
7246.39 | 0.75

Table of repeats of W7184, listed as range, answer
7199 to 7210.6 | 0.727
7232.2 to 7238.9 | 0.761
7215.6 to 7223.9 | 0.741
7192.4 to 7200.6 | 0.714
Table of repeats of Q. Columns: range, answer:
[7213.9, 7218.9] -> 0.737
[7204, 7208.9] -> 0.723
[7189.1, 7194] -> 0.702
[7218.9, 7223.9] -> 0.74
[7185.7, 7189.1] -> 0.706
